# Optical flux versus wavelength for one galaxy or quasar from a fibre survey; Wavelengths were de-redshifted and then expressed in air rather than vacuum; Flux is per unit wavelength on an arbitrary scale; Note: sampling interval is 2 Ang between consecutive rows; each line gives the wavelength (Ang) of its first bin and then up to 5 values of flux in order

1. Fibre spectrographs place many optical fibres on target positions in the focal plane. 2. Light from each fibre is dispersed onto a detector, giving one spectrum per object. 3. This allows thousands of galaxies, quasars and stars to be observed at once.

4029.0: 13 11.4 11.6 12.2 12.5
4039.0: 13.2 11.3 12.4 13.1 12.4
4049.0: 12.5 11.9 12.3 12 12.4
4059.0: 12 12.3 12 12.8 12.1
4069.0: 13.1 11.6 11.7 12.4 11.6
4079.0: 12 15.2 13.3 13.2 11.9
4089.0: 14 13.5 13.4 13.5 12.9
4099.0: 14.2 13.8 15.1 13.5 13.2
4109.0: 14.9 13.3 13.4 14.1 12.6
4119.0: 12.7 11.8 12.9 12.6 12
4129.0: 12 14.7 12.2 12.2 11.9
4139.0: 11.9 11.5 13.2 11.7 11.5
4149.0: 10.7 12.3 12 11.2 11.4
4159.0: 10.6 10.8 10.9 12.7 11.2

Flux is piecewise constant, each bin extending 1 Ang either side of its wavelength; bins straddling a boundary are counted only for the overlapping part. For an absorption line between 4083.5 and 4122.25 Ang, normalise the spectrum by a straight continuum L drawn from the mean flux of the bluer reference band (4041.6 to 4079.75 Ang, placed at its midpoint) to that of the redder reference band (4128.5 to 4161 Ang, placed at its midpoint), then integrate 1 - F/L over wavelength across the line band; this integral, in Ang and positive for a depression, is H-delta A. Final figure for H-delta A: -4.3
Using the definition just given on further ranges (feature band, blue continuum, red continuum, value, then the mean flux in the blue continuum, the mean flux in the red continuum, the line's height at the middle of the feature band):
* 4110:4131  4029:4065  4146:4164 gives -2.3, 12.2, 11.3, 11.6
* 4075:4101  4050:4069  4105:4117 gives -0.4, 12.2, 13.7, 13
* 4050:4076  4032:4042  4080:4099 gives 1.2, 12.2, 13.5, 12.8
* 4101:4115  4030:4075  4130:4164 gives -2.3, 12.2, 11.8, 12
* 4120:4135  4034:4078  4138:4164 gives -1.1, 12.3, 11.5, 11.7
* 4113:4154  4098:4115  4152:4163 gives 0.4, 13.9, 11.2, 12.5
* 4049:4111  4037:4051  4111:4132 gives -1.3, 12.4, 12.9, 12.7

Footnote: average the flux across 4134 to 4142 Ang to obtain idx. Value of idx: 11.9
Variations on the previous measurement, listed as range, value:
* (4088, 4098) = 13.5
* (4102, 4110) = 14.2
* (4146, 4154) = 11.6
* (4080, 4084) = 14.2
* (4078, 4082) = 13.6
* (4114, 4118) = 13.3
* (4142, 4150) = 11.8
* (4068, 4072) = 12.3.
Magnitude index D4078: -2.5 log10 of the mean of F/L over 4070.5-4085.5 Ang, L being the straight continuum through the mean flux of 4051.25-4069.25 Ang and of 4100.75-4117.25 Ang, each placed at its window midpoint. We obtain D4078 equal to 0.02 mag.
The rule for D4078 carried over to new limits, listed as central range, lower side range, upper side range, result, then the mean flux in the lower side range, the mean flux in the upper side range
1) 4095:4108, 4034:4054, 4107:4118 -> -0.03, 12.4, 13.6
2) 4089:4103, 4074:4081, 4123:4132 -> -0.09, 12.5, 12.8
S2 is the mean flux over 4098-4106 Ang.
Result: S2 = 14.1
